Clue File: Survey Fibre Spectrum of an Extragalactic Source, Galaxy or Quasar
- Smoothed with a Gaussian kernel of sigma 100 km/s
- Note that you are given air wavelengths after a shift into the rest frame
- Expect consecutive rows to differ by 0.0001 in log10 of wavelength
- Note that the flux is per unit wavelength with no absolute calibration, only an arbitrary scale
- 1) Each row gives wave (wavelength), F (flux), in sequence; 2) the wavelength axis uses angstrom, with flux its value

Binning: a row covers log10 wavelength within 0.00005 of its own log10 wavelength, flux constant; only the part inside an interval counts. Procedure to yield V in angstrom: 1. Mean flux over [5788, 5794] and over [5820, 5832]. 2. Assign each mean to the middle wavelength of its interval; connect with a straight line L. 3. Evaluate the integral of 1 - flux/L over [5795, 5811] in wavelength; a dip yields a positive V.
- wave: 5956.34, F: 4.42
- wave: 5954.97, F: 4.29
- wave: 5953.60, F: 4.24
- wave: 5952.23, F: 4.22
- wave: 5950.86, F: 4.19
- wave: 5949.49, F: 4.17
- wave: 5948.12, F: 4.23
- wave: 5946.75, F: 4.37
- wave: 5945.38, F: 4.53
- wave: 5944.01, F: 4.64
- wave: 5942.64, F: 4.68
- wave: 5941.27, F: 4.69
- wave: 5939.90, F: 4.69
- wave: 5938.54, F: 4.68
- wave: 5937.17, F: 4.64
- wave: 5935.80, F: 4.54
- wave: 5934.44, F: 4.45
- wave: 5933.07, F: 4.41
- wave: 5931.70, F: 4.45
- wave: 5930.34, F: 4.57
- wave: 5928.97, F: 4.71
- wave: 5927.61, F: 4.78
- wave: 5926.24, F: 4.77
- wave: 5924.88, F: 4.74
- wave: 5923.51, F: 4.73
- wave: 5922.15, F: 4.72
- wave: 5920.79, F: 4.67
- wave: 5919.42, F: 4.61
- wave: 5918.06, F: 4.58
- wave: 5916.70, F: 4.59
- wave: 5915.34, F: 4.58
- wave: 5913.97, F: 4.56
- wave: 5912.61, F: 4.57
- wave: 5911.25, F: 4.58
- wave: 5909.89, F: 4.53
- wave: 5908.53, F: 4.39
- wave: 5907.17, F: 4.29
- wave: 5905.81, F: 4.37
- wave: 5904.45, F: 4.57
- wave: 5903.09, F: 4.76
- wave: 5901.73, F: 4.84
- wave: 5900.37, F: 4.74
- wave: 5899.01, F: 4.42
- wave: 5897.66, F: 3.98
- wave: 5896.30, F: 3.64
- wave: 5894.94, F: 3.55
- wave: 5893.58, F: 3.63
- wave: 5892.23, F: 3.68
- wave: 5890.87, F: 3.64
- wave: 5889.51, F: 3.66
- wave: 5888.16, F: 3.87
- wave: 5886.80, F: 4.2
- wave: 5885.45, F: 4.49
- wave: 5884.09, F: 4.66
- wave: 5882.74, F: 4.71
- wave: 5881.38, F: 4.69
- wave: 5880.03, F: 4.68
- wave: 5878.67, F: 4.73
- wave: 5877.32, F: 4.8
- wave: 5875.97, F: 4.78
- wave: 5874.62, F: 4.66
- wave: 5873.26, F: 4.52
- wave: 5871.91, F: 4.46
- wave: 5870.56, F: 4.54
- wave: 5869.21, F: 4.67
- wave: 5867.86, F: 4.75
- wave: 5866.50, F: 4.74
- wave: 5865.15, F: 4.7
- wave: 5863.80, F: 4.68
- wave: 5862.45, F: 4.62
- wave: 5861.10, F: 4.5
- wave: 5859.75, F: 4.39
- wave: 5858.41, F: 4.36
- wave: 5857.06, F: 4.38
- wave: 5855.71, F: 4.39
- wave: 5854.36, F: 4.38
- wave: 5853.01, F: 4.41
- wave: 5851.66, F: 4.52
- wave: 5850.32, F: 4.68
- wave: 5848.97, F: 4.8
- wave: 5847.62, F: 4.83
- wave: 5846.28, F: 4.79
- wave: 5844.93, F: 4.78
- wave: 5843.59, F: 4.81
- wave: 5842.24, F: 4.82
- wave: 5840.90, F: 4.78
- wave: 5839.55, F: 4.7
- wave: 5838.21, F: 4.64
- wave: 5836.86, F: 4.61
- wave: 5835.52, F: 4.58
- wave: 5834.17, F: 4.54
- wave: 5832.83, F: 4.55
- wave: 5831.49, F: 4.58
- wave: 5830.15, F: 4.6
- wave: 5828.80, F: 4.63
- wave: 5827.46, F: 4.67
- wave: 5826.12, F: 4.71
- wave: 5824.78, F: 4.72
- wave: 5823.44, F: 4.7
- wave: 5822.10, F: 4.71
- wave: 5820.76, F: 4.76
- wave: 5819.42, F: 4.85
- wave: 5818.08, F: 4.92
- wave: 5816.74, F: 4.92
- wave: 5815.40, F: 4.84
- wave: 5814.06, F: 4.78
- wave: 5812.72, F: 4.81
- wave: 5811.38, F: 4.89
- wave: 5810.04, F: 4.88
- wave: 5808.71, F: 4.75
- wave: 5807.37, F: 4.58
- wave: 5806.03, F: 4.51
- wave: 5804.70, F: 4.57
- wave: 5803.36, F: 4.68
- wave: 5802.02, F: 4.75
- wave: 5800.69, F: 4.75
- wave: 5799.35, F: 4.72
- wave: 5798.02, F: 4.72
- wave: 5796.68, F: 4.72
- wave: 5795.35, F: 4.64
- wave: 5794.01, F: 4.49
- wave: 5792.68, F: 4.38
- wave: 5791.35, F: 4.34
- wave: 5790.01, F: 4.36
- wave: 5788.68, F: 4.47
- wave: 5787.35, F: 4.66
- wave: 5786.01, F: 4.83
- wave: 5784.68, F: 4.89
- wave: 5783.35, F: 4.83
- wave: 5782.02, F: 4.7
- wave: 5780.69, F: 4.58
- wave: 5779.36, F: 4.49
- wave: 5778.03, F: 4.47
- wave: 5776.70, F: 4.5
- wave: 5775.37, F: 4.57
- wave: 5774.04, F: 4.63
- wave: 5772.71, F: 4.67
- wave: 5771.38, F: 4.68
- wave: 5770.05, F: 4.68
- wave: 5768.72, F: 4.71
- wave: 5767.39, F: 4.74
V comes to -0.7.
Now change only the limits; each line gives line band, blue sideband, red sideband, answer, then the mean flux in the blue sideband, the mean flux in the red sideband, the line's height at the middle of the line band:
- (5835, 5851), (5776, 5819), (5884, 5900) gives -1.5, 4.67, 3.94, 4.32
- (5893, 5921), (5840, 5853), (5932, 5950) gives 1.2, 4.74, 4.52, 4.6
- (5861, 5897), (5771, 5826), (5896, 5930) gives 1.7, 4.68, 4.56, 4.59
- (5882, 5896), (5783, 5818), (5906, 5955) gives 1.8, 4.69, 4.53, 4.58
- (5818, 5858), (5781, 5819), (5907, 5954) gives -0.1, 4.69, 4.54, 4.65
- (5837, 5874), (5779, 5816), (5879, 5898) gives -2.7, 4.67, 4.09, 4.3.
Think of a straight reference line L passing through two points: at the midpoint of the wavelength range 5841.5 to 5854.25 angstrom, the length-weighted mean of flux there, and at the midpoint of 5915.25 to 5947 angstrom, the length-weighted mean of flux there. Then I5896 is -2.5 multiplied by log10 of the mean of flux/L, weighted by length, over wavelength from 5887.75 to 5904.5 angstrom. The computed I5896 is 0.15 mag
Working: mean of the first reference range 4.7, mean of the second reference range 4.62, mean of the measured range 4.06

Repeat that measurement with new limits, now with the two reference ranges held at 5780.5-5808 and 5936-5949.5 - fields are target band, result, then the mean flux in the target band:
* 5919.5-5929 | -0.04 mag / 4.72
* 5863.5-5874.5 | -0.01 mag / 4.63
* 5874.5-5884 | -0.03 mag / 4.72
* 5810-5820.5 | -0.05 mag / 4.85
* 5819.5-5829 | -0.02 mag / 4.72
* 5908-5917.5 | 0.00 mag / 4.55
